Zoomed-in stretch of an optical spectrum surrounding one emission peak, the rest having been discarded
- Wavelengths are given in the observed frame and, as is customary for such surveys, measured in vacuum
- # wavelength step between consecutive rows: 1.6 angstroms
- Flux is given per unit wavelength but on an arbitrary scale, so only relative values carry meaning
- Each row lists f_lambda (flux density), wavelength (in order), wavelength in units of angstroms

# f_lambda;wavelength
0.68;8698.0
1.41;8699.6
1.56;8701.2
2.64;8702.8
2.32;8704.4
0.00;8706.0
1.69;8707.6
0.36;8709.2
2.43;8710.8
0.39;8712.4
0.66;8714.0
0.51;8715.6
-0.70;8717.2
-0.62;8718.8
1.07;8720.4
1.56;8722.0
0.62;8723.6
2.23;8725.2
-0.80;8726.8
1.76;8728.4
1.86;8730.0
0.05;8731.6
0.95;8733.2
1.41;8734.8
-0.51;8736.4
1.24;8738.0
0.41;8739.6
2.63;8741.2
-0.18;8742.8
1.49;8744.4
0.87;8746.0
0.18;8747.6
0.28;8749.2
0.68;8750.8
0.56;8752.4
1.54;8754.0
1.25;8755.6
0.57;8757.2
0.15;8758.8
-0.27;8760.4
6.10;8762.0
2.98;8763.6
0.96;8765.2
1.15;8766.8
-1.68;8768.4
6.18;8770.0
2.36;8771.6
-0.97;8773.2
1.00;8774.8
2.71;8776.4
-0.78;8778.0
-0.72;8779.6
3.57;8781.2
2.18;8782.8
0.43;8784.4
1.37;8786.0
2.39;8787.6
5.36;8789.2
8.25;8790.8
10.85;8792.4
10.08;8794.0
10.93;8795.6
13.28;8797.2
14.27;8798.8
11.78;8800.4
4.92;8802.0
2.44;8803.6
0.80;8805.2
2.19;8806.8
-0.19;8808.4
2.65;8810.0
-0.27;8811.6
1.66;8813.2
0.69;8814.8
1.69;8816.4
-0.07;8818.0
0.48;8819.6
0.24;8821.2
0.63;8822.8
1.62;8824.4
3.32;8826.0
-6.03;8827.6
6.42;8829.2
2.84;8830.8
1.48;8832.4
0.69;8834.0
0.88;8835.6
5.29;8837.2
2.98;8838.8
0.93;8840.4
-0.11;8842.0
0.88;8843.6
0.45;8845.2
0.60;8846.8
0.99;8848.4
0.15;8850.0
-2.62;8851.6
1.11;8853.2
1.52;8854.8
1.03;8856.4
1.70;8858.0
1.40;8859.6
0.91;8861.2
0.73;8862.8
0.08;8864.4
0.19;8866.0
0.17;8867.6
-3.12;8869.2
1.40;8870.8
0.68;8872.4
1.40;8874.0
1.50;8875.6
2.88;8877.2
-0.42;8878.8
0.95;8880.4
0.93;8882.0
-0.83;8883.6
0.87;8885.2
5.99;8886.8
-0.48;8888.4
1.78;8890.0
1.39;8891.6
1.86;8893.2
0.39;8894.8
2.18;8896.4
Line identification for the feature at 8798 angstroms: [O II] 3727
